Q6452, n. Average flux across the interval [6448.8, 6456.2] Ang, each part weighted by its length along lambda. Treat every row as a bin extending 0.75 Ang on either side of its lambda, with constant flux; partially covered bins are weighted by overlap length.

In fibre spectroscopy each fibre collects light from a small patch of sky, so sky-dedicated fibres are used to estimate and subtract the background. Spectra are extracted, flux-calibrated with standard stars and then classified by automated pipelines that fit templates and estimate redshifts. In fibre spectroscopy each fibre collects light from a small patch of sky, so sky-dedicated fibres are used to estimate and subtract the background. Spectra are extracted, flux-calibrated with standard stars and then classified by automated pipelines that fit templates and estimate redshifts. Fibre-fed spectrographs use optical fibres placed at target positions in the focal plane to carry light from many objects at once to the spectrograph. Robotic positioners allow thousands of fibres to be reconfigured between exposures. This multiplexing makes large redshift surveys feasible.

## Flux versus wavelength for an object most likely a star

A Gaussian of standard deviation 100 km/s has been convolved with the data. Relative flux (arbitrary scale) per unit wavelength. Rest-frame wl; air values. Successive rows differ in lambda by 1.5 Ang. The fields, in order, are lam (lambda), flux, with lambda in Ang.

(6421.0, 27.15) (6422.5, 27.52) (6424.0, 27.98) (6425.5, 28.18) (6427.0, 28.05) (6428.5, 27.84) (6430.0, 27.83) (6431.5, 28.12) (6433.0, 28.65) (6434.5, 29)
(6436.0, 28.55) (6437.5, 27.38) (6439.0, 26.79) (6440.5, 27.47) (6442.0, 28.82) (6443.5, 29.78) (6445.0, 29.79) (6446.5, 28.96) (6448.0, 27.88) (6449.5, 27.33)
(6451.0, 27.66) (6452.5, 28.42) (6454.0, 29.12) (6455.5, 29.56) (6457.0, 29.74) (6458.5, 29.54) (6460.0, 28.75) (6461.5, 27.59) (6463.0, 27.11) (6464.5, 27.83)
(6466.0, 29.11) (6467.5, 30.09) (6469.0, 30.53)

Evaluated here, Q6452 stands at 28.4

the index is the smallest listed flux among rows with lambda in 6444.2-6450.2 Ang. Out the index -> 27.33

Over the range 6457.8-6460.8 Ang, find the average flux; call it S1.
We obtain 29.1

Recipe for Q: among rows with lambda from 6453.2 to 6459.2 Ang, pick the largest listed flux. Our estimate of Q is 29.74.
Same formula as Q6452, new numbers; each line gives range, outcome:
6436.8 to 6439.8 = 27.1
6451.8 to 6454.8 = 28.8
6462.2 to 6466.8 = 28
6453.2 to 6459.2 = 29.5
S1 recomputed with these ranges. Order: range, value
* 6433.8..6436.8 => 28.7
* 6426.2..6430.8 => 27.9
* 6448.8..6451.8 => 27.5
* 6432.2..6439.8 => 28.1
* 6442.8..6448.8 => 29.1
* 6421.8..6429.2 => 27.9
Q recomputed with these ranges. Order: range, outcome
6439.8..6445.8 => 29.79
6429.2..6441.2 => 29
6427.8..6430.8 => 27.84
